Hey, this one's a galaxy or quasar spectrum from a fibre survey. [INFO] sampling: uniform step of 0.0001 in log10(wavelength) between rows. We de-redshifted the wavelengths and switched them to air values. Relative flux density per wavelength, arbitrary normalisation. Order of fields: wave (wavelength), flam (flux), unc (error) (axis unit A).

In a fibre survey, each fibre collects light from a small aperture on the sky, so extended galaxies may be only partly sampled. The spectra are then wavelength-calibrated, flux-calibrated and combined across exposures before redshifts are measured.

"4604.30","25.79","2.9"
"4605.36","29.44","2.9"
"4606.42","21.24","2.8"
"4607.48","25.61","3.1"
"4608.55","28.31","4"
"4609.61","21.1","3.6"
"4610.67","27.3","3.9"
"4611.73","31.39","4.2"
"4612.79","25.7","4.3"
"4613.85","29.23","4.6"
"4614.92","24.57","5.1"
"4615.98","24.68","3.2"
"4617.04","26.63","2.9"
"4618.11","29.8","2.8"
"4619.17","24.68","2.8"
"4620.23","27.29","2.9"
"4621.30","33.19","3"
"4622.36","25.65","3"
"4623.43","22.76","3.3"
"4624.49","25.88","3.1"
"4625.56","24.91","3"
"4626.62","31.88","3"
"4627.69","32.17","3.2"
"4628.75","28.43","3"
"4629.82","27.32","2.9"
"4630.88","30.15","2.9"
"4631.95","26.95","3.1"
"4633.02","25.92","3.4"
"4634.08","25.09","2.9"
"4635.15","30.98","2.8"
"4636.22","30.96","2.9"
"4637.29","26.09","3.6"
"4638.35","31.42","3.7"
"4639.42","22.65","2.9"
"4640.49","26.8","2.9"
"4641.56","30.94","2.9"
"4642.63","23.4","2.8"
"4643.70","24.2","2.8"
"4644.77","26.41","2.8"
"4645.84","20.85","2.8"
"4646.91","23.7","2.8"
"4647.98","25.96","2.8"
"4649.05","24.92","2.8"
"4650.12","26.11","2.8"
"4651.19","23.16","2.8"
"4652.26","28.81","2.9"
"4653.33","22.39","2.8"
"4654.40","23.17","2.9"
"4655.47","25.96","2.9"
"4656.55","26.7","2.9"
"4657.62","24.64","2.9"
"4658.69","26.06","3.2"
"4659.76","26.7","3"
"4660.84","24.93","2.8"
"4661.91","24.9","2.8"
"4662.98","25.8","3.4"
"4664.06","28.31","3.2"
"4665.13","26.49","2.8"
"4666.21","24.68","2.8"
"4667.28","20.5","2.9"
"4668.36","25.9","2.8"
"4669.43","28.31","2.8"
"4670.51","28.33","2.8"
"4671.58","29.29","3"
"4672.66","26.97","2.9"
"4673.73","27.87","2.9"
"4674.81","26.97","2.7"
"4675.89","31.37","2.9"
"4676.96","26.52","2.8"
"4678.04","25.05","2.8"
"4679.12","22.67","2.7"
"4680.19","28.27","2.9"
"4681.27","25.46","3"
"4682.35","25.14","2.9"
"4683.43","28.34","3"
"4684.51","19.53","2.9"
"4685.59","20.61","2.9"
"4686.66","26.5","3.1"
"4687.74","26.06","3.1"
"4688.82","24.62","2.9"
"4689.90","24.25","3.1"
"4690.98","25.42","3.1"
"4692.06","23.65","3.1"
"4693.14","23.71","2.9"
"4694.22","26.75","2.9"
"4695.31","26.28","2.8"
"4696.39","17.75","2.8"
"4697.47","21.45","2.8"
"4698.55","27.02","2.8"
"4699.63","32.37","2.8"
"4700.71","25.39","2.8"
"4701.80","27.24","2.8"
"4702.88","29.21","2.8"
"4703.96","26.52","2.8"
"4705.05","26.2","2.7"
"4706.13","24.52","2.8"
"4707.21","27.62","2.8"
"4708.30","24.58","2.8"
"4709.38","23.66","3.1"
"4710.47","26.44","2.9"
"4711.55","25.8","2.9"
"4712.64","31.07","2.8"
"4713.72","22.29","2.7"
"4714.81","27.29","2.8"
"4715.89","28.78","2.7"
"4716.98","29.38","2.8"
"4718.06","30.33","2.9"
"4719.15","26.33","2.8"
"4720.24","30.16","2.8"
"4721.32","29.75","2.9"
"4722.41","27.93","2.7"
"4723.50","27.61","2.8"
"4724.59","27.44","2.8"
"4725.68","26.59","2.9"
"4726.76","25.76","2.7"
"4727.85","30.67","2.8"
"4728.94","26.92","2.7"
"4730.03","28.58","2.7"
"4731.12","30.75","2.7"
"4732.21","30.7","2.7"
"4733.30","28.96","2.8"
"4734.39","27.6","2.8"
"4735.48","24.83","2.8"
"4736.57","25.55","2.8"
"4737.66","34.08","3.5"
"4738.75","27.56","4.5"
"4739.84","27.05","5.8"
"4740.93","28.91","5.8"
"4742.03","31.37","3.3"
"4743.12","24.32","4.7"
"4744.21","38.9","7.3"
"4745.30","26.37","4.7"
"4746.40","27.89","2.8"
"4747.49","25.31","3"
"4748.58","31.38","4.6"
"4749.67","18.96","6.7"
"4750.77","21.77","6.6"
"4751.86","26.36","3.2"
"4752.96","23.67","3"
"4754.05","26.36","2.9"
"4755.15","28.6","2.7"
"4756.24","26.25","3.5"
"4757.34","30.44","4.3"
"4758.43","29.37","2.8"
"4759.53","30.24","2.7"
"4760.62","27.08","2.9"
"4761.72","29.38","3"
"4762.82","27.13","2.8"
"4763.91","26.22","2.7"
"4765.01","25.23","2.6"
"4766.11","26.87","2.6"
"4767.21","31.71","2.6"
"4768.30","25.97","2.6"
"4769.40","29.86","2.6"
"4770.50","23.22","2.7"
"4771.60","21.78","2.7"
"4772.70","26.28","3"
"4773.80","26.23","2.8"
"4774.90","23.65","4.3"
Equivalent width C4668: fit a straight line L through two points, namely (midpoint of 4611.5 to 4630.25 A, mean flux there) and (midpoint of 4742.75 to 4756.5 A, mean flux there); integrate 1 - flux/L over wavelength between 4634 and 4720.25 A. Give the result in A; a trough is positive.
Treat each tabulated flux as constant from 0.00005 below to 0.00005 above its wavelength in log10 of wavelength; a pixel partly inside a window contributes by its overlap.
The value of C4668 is 3.6 A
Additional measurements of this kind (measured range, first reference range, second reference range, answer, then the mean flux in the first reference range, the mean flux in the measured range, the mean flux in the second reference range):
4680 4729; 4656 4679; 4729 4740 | 2.4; 26.4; 26.3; 28.5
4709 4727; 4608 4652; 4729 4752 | 0.1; 26.8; 27.5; 28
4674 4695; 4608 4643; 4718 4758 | 1.7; 27.4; 25.3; 27.9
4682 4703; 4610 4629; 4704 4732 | 1.9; 27.5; 25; 27.5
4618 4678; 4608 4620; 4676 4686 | -1.9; 26.7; 26.6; 25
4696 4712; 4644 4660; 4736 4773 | 0.3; 25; 25.8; 27.4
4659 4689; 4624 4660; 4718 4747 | 1.4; 26.5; 25.9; 28.6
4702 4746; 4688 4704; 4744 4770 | -2.7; 25.4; 28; 27.4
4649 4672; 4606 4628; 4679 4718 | 0.4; 26.8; 25.7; 25.7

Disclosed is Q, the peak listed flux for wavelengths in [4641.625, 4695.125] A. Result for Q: 31.37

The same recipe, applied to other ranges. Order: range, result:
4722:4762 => 38.9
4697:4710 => 32.37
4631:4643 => 31.42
